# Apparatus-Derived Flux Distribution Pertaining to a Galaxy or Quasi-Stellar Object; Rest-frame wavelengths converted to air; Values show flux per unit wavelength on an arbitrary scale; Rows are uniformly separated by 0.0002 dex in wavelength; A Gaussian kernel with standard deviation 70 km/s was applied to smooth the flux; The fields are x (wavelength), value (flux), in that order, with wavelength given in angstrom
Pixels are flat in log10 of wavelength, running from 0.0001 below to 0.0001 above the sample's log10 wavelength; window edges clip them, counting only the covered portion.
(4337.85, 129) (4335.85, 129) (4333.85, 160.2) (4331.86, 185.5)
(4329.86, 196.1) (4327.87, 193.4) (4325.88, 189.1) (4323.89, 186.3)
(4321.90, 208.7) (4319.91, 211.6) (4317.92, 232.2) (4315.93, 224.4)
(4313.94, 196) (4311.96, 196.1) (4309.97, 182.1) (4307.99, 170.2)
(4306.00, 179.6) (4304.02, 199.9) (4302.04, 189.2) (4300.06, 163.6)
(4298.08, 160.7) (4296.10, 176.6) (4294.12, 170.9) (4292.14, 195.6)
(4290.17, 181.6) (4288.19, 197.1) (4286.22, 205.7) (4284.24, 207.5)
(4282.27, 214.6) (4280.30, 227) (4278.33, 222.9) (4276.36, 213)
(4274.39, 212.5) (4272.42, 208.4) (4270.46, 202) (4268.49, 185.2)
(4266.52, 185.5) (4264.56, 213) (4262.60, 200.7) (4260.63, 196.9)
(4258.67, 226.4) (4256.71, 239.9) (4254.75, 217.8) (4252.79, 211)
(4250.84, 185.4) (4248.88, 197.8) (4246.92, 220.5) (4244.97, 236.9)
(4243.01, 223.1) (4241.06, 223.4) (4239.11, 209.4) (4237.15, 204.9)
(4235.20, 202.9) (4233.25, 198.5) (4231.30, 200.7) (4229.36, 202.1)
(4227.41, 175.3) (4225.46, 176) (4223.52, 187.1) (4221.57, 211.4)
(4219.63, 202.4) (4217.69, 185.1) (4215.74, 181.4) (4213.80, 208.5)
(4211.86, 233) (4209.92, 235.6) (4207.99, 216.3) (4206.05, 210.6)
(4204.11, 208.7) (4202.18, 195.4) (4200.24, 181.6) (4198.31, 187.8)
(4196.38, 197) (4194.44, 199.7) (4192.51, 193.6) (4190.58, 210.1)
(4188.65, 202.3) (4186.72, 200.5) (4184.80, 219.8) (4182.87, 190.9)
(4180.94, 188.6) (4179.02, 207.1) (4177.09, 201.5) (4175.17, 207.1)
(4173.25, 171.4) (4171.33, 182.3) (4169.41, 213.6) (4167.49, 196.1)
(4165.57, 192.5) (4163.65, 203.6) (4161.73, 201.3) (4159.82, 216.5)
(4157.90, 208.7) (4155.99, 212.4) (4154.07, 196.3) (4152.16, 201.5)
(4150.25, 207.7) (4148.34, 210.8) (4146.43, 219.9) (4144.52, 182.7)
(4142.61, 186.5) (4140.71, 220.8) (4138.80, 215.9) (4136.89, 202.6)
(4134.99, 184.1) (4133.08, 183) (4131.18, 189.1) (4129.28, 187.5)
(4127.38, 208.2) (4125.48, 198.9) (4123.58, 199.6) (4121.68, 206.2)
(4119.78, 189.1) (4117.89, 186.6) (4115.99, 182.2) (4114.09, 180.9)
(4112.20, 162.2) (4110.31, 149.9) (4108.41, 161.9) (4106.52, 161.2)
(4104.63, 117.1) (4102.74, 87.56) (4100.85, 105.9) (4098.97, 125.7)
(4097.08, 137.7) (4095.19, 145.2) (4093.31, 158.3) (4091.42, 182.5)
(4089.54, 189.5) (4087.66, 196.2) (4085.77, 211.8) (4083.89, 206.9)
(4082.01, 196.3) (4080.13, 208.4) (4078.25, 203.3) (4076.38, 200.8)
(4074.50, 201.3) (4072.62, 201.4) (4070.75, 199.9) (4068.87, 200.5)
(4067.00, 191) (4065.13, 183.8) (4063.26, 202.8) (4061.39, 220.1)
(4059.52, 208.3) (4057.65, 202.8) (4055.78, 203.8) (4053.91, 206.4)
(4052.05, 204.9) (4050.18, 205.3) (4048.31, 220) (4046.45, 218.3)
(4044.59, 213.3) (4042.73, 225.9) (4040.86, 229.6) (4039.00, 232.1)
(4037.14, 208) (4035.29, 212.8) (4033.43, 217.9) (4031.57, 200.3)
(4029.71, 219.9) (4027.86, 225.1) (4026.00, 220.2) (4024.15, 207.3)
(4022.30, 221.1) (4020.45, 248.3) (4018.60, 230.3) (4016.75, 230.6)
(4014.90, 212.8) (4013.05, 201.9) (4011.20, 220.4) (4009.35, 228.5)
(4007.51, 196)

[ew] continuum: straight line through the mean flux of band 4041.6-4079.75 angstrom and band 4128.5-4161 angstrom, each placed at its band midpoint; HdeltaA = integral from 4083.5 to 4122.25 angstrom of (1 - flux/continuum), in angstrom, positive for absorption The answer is 7.7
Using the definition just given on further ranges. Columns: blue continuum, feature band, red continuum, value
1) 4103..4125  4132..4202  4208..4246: -5.0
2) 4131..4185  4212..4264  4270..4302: -1.8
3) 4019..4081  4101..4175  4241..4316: 6.7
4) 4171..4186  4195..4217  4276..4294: -0.6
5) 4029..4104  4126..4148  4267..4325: -0.4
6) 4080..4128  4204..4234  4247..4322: -2.0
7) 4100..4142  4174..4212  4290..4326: -4.5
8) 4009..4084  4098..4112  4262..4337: 5.1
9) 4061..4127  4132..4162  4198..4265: -2.2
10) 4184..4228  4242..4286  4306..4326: -2.5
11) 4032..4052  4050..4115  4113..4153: 8.9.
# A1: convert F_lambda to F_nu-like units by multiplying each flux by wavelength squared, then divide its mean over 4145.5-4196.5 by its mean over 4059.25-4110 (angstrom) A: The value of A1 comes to 1.19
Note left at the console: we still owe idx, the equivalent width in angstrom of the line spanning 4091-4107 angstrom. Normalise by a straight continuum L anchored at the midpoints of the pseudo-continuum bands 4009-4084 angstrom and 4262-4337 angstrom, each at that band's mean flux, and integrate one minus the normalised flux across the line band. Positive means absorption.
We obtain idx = 5.7 angstrom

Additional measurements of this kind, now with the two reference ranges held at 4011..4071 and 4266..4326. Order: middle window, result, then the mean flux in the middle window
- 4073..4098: 2.7 angstrom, 188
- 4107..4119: 2.2 angstrom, 171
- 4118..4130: 0.6 angstrom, 198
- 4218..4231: 0.6 angstrom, 193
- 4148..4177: 0.6 angstrom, 201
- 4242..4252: -0.6 angstrom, 213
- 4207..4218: -0.5 angstrom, 211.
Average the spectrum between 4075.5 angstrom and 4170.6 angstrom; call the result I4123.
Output 186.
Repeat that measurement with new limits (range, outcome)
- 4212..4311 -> 200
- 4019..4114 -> 193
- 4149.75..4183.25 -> 200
